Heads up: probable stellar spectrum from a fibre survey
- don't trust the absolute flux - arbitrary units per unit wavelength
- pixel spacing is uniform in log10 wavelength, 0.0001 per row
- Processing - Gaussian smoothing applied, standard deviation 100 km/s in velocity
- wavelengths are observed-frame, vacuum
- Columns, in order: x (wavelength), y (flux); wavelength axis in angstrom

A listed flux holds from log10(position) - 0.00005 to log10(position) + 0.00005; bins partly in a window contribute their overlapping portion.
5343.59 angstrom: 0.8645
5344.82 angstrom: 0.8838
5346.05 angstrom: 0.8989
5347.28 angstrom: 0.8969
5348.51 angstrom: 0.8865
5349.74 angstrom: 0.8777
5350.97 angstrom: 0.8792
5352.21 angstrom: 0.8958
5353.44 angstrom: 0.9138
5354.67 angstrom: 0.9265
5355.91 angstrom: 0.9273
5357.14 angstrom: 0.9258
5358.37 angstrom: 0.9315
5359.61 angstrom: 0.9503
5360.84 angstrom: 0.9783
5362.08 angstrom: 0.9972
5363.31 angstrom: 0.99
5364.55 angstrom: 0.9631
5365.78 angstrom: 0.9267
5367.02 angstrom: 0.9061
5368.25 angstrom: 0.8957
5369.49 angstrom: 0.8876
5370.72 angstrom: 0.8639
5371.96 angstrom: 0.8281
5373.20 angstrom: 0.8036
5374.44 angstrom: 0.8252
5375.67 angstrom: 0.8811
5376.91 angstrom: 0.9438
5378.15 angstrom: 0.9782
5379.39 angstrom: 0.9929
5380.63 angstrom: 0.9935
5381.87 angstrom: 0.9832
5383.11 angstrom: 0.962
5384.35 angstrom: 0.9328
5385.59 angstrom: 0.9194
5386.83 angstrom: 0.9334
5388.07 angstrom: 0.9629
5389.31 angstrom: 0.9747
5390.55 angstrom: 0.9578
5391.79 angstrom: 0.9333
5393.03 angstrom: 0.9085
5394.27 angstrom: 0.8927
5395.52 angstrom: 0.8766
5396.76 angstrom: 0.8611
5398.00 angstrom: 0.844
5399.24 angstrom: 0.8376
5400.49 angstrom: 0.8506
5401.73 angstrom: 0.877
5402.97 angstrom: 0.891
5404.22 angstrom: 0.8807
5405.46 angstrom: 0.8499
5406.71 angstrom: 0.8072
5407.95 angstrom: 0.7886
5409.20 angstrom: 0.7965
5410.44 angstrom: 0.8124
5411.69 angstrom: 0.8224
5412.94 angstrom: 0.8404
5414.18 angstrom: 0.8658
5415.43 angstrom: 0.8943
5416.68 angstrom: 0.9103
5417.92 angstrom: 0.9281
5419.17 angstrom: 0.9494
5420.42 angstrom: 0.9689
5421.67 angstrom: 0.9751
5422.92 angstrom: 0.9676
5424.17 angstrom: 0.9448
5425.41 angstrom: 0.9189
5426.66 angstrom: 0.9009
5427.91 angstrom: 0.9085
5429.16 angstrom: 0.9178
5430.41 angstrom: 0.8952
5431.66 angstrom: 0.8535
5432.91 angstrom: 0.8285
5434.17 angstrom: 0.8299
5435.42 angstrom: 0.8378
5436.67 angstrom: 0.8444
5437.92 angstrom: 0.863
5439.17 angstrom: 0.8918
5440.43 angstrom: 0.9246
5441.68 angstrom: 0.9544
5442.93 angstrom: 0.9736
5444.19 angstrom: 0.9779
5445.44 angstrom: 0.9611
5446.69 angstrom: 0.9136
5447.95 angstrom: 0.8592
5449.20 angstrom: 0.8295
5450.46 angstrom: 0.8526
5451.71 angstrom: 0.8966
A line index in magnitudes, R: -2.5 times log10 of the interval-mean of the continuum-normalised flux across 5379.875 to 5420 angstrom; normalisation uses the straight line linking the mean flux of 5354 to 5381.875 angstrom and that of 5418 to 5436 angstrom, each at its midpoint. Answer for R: 0.03 mag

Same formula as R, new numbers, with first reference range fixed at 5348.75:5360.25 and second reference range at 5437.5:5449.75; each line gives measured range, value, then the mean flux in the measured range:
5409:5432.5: 0.02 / 0.9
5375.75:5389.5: -0.05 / 0.957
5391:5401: 0.05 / 0.877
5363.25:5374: 0.03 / 0.89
